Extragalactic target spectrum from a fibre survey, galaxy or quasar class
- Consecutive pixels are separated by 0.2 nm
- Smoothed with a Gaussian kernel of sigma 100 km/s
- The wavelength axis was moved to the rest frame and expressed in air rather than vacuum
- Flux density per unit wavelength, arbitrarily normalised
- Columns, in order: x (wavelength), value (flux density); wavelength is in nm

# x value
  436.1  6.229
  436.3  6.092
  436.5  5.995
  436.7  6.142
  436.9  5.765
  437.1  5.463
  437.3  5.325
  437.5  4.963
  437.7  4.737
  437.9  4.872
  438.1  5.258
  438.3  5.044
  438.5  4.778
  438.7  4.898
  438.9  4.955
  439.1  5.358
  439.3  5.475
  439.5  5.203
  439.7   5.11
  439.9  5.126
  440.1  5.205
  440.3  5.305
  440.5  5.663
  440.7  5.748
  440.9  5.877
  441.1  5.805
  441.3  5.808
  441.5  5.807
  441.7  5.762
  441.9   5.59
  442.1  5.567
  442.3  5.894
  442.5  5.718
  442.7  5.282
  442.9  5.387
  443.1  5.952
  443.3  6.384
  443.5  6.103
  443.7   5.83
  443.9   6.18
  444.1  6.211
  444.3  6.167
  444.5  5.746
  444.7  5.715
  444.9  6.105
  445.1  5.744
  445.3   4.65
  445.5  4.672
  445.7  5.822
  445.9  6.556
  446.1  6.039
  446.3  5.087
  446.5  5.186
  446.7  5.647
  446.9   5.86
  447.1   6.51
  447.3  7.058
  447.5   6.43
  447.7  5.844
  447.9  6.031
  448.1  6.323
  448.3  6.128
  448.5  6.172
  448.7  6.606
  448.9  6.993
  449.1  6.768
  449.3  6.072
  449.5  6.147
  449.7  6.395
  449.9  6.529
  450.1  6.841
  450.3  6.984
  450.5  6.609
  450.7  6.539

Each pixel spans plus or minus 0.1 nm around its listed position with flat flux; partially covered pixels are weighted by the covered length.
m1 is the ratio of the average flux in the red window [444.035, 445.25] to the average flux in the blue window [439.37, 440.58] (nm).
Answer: 1.12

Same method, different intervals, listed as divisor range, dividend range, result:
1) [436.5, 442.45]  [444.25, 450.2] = 1.12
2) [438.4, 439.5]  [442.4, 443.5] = 1.13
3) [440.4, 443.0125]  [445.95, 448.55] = 1.06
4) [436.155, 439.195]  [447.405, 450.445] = 1.21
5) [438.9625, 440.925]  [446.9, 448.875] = 1.18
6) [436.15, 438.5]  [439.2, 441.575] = 1.02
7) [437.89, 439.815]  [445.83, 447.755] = 1.18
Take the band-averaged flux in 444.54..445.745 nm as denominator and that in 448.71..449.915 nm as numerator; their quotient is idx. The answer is 1.19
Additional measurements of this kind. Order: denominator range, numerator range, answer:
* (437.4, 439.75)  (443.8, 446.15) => 1.15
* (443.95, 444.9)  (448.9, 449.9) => 1.07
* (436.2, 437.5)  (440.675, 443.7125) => 1.01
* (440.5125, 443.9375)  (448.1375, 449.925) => 1.11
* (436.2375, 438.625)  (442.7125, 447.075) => 1.08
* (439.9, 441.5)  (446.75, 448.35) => 1.12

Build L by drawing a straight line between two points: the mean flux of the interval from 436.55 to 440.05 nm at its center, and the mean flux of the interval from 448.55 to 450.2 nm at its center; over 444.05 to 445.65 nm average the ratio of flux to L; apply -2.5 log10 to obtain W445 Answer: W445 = 0.070 mag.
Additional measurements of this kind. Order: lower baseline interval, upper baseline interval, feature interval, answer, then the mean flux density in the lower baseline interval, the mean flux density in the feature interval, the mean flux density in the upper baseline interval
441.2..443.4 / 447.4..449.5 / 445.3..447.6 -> 0.054 mag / 5.74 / 5.84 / 6.33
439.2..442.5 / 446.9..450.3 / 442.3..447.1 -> 0.042 mag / 5.56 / 5.76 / 6.43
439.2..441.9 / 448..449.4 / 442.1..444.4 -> -0.013 mag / 5.53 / 5.9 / 6.44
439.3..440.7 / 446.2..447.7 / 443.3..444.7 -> -0.066 mag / 5.32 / 6.04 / 5.96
